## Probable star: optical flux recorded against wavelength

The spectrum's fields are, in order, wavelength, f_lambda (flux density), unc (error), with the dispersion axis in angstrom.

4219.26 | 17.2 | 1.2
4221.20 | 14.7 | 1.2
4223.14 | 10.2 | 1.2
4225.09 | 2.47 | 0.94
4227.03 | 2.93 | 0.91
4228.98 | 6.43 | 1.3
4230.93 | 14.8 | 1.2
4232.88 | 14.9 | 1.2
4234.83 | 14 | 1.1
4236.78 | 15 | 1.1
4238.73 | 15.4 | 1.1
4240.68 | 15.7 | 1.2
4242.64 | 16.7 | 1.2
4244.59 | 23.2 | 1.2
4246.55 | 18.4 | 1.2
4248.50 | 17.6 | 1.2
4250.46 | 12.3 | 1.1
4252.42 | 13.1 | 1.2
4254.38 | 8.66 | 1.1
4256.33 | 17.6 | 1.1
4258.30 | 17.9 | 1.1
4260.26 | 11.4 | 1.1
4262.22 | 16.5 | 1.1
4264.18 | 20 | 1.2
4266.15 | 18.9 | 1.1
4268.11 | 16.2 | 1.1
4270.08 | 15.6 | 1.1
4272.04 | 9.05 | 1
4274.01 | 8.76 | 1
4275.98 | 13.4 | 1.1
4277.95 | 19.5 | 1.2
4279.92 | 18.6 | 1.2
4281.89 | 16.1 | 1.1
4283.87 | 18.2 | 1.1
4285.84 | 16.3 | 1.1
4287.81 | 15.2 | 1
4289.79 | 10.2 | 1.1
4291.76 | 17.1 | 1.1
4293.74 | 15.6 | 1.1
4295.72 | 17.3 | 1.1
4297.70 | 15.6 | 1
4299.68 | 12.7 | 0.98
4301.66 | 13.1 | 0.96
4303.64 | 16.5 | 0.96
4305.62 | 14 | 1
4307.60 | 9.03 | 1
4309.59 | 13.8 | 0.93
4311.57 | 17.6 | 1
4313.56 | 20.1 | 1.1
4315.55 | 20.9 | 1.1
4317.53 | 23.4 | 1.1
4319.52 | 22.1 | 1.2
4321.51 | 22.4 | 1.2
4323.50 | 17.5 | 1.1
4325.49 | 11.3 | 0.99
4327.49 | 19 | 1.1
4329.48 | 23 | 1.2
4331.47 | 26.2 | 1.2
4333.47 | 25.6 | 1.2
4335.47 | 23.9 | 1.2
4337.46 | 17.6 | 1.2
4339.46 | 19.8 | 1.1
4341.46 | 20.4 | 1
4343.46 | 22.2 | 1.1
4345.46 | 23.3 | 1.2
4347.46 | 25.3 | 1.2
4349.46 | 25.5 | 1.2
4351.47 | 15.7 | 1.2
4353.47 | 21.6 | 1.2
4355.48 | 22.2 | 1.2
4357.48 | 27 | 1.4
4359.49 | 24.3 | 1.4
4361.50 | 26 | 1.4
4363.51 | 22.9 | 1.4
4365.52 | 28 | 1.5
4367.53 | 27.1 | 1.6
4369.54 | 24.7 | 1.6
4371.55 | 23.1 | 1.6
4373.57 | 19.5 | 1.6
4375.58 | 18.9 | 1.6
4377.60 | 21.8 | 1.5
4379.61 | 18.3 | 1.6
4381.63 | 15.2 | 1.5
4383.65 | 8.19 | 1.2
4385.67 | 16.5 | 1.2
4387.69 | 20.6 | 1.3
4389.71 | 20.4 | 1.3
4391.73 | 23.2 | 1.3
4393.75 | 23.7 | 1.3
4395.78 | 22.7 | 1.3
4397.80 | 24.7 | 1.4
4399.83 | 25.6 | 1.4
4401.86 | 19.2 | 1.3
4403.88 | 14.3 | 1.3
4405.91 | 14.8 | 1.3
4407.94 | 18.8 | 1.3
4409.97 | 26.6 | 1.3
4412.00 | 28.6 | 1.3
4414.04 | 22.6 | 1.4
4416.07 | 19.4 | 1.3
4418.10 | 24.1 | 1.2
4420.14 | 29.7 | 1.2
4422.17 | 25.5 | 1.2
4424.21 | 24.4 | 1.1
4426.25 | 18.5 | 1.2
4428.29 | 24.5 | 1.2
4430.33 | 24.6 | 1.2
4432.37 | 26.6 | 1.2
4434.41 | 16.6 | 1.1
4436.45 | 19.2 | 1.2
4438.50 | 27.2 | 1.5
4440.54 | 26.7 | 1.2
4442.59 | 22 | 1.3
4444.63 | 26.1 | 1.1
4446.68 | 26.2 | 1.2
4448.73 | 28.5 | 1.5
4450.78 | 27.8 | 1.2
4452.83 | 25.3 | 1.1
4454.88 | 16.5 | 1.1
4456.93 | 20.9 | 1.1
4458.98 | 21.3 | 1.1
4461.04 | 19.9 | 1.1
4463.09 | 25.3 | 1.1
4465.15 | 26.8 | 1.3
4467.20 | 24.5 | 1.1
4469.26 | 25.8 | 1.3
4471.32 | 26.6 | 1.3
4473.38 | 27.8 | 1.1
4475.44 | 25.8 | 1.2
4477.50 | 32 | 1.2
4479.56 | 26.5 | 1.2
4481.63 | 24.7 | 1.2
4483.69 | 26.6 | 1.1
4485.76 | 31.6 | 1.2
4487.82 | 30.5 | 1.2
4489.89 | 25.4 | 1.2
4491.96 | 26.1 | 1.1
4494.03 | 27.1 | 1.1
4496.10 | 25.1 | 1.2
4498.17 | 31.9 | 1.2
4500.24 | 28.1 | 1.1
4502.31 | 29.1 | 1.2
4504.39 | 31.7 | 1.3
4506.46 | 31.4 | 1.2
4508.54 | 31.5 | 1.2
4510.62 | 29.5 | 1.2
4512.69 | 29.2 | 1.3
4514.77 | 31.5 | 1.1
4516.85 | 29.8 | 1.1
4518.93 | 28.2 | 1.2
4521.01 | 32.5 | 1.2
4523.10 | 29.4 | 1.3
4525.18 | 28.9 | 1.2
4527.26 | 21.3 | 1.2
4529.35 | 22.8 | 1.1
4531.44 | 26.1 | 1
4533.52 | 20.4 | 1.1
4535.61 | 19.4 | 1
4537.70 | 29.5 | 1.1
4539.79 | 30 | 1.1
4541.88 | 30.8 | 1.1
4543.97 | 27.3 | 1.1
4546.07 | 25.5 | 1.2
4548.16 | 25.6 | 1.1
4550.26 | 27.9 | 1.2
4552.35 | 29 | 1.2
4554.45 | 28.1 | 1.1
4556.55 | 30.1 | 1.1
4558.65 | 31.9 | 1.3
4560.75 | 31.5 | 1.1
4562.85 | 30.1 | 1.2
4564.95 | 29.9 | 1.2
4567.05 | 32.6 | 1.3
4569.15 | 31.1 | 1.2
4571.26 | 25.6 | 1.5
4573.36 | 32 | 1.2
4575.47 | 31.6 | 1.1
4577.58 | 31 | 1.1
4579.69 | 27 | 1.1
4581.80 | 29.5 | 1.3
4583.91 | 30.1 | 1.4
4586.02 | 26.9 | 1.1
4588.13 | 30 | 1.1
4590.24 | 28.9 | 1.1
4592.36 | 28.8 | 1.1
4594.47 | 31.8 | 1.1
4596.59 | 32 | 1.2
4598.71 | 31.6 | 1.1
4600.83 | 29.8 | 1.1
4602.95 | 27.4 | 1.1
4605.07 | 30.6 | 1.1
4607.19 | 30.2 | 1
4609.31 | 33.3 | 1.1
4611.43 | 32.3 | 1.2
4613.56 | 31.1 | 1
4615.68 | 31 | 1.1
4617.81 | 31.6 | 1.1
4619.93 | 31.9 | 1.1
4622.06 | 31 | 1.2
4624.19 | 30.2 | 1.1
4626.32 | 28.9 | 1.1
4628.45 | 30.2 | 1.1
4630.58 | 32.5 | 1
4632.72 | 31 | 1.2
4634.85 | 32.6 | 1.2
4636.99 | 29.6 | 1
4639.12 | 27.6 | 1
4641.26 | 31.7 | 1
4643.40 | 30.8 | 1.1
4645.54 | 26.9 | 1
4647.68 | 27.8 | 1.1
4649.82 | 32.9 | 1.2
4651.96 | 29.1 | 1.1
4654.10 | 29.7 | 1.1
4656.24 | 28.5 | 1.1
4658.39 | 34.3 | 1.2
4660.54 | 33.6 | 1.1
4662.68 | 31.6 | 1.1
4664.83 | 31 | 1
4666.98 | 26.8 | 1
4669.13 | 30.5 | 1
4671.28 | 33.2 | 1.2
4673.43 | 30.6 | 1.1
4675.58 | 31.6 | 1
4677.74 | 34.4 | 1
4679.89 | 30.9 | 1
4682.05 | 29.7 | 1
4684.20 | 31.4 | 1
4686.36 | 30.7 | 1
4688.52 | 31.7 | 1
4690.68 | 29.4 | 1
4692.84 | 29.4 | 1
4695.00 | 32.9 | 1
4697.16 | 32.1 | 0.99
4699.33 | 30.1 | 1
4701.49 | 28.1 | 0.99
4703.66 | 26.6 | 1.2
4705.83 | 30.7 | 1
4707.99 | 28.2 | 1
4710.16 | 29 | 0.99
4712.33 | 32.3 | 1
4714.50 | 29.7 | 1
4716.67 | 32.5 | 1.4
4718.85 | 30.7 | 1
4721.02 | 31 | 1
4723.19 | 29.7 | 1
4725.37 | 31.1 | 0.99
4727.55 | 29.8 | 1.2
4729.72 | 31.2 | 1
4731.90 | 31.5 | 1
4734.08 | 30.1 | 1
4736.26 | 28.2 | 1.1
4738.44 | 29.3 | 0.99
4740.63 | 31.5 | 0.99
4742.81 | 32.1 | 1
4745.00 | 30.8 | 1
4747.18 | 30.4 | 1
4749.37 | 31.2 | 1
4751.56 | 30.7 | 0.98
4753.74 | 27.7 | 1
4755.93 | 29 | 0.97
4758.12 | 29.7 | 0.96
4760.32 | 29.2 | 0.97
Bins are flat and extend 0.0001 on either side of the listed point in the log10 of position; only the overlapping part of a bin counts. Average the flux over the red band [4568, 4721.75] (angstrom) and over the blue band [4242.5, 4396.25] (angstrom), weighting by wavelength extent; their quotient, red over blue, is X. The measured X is 1.6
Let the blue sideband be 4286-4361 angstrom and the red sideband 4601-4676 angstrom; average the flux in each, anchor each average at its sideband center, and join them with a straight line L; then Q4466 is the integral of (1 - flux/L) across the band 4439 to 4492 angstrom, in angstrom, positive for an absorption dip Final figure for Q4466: -2.9 angstrom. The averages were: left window 19.2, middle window 25.7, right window 30.7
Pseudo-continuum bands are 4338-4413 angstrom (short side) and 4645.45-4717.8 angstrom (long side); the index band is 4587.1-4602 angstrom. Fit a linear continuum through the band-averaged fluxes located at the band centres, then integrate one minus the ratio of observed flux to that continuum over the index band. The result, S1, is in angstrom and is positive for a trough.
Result -1.3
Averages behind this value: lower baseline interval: 21.6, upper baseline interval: 30.6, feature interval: 30.4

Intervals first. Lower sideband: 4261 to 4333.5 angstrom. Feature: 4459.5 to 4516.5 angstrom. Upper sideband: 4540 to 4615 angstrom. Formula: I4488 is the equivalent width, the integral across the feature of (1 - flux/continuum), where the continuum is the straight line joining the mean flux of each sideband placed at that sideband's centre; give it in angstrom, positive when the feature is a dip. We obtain -4.7 angstrom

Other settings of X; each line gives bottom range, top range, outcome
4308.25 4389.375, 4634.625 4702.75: 1.46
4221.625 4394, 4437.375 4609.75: 1.58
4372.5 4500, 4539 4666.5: 1.28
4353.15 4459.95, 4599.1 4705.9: 1.36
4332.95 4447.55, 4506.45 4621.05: 1.31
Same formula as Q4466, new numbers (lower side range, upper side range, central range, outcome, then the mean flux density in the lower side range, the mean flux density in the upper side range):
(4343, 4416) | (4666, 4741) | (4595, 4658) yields -4.78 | 21.7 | 30.5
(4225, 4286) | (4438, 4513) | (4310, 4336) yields -3.35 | 14.7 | 26.7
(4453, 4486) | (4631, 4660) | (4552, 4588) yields -2.41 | 25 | 30.3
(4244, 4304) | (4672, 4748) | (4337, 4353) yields -3.09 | 15.4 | 30.6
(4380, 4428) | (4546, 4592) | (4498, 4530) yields -3.02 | 21.2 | 29.4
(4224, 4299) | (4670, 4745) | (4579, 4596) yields -1.89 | 14.6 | 30.6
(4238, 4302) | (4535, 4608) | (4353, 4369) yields -4.29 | 15.5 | 29.3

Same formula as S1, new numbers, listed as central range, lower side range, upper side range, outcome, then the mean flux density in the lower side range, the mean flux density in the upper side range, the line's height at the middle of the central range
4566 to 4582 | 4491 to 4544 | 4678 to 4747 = -0.7 angstrom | 28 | 30.4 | 28.7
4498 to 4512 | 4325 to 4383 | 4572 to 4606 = -1.7 angstrom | 22.1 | 29.9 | 27.1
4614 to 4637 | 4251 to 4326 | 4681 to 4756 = -3.2 angstrom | 15.8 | 30.3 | 27.2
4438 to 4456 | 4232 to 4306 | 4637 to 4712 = -2.5 angstrom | 15.4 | 30.4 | 22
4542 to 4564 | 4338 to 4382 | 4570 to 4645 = -0.2 angstrom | 22.5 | 30.3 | 28.6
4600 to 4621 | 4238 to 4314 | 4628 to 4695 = -1.6 angstrom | 15.4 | 30.7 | 28.7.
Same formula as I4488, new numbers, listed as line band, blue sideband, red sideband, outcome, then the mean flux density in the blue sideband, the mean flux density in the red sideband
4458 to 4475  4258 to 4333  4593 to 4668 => -0.71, 16.6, 30.6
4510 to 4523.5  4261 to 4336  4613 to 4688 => -2.37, 17.1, 30.8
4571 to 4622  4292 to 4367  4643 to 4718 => -4.19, 20.1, 30.5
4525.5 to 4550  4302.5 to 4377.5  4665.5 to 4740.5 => 0.65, 21.1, 30.5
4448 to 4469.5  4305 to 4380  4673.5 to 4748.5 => 0.40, 21.3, 30.6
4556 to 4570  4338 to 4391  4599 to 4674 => -1.45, 21.4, 30.6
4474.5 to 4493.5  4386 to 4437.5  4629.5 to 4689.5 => -2.24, 22.3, 30.8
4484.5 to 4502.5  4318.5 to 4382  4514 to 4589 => -1.13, 22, 28.5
